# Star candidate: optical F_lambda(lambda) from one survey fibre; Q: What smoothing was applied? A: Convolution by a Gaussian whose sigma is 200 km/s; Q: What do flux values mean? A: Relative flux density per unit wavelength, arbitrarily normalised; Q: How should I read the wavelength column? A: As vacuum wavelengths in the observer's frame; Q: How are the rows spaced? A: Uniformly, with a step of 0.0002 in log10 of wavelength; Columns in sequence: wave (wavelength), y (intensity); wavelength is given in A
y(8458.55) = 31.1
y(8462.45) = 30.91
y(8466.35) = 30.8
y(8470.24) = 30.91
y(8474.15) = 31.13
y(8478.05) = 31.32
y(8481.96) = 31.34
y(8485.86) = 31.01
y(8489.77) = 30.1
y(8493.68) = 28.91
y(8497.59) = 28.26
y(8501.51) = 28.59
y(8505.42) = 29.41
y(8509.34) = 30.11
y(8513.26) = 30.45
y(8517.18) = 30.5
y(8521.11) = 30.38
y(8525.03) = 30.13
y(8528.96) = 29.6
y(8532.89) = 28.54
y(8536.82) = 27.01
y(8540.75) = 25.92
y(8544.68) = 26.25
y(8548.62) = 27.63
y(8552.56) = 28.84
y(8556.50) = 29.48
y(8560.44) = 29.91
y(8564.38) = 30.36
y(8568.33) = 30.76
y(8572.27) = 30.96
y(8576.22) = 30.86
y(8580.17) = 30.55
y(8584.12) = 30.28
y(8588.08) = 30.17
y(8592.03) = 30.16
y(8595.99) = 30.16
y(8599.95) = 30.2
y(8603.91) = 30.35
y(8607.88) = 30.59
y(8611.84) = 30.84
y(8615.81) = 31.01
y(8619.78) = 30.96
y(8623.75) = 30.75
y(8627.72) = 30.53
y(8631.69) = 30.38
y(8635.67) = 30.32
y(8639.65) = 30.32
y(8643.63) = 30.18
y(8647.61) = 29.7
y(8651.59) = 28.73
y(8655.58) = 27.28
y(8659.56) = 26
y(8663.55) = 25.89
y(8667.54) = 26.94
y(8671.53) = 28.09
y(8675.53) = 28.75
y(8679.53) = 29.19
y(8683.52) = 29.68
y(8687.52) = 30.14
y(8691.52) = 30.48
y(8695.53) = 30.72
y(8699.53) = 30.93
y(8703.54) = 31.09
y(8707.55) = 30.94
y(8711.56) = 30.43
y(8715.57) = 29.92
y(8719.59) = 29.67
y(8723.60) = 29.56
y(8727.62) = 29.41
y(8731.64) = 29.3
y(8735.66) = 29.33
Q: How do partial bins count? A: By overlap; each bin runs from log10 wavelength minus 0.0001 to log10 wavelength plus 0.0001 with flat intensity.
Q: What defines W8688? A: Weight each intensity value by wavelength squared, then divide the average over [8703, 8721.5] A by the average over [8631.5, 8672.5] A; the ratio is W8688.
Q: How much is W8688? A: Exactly 1.08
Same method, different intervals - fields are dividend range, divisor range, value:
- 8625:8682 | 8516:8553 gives 1.04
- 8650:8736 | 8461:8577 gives 1.03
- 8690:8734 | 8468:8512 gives 1.06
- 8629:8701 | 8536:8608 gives 1.01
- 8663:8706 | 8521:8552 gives 1.08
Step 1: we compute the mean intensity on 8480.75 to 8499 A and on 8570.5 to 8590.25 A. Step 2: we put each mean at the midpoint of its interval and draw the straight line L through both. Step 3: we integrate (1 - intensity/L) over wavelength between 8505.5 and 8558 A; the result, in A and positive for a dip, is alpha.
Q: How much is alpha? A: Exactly 2.4 A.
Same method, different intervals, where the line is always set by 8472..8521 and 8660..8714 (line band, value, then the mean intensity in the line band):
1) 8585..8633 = -1.33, 30.5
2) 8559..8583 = -0.60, 30.6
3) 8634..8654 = -0.16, 29.8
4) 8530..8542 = 1.02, 27.4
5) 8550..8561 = 0.23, 29.2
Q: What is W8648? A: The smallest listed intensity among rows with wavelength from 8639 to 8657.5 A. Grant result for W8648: 27.28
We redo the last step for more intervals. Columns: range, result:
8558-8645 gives 29.91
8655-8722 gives 25.89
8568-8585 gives 30.28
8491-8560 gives 25.92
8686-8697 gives 30.14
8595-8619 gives 30.16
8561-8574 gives 30.36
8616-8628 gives 30.53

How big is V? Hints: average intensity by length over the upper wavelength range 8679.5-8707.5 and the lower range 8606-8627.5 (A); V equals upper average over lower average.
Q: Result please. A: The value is 0.99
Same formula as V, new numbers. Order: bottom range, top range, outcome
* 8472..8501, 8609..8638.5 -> 1.02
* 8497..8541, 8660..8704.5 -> 1.00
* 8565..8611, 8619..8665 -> 0.96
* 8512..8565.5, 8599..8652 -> 1.05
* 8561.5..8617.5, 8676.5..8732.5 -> 0.99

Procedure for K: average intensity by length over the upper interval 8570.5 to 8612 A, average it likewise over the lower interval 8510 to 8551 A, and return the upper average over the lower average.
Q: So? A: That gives 1.06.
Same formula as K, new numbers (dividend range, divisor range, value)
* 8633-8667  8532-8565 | 1.01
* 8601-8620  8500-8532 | 1.03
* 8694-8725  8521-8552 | 1.08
